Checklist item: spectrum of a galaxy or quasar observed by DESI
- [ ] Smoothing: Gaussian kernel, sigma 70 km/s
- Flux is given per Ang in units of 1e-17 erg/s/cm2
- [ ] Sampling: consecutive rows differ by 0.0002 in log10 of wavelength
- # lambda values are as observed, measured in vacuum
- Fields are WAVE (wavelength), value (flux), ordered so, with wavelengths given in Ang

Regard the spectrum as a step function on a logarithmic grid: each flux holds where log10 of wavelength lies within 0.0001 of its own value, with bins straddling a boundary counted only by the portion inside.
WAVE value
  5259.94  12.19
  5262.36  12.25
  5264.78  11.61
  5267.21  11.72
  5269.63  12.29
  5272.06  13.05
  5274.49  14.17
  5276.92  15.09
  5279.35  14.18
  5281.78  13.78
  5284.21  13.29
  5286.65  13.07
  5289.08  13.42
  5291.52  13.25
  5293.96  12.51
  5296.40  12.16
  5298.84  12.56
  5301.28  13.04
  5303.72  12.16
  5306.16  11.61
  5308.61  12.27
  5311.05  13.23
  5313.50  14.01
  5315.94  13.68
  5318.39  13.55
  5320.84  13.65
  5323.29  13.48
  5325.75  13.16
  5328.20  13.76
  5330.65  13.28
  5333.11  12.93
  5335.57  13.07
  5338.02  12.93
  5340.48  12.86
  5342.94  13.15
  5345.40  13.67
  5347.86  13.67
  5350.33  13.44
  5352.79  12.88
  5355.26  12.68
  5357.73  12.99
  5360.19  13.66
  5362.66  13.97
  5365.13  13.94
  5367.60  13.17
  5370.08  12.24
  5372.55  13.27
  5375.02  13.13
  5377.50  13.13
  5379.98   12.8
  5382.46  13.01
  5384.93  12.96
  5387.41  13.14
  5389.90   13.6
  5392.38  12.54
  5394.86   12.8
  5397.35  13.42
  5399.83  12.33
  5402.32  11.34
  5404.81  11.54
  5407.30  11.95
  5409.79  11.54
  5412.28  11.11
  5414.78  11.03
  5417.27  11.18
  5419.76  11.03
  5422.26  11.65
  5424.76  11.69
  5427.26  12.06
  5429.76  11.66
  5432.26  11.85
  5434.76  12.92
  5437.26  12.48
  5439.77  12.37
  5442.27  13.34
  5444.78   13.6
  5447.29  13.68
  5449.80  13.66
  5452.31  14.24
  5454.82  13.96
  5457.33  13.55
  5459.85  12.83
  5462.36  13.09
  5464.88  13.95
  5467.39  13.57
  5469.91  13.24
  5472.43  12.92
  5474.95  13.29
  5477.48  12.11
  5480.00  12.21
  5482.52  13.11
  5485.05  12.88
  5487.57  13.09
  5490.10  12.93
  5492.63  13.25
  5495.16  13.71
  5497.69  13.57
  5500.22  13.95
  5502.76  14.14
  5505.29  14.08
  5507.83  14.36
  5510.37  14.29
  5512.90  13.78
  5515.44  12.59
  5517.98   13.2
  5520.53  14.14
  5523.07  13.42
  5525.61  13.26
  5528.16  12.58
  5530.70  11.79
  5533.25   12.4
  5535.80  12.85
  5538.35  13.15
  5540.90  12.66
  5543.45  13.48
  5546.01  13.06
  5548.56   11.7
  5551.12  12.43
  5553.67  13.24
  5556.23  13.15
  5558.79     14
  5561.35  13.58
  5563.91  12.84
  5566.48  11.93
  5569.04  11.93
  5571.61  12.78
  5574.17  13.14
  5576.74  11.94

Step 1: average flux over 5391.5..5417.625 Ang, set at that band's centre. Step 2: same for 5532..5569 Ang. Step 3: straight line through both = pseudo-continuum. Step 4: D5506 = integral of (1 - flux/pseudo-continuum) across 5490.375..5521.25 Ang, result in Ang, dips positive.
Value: -2.84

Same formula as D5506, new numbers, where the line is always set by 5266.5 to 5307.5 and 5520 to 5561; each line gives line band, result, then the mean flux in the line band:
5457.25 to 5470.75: -0.40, 13.4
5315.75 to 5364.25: -1.13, 13.3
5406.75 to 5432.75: 2.98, 11.5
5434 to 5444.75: 0.10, 12.9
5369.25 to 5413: 1.46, 12.6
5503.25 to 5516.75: -0.91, 13.8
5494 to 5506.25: -0.87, 13.9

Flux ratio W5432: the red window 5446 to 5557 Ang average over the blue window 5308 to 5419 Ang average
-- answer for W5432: 1.03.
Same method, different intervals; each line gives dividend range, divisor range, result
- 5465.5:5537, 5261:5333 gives 1.01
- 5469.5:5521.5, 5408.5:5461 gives 1.07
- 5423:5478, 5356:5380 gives 0.98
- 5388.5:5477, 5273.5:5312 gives 0.96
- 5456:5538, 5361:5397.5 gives 1.01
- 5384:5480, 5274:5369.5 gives 0.95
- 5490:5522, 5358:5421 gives 1.09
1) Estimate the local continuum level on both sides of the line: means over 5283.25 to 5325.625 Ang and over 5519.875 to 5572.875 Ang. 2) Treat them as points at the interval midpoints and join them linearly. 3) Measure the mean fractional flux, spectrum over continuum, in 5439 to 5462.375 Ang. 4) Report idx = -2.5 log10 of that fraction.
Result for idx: -0.046 mag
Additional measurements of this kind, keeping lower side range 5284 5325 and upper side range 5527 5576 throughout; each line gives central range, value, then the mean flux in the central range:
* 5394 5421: 0.10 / 11.7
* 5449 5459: -0.08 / 13.8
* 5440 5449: -0.05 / 13.4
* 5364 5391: -0.02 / 13.1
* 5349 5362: -0.02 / 13.2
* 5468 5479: -0.01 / 12.9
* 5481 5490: -0.01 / 13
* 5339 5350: -0.03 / 13.3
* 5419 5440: 0.08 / 12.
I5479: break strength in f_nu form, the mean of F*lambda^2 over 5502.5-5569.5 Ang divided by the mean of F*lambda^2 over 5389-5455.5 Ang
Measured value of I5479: 1.10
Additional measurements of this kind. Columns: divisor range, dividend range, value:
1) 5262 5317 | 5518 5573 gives 1.09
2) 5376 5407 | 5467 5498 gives 1.06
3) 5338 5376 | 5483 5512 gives 1.09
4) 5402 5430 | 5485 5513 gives 1.23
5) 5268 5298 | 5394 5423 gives 0.92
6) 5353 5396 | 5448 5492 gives 1.04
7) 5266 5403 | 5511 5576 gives 1.06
